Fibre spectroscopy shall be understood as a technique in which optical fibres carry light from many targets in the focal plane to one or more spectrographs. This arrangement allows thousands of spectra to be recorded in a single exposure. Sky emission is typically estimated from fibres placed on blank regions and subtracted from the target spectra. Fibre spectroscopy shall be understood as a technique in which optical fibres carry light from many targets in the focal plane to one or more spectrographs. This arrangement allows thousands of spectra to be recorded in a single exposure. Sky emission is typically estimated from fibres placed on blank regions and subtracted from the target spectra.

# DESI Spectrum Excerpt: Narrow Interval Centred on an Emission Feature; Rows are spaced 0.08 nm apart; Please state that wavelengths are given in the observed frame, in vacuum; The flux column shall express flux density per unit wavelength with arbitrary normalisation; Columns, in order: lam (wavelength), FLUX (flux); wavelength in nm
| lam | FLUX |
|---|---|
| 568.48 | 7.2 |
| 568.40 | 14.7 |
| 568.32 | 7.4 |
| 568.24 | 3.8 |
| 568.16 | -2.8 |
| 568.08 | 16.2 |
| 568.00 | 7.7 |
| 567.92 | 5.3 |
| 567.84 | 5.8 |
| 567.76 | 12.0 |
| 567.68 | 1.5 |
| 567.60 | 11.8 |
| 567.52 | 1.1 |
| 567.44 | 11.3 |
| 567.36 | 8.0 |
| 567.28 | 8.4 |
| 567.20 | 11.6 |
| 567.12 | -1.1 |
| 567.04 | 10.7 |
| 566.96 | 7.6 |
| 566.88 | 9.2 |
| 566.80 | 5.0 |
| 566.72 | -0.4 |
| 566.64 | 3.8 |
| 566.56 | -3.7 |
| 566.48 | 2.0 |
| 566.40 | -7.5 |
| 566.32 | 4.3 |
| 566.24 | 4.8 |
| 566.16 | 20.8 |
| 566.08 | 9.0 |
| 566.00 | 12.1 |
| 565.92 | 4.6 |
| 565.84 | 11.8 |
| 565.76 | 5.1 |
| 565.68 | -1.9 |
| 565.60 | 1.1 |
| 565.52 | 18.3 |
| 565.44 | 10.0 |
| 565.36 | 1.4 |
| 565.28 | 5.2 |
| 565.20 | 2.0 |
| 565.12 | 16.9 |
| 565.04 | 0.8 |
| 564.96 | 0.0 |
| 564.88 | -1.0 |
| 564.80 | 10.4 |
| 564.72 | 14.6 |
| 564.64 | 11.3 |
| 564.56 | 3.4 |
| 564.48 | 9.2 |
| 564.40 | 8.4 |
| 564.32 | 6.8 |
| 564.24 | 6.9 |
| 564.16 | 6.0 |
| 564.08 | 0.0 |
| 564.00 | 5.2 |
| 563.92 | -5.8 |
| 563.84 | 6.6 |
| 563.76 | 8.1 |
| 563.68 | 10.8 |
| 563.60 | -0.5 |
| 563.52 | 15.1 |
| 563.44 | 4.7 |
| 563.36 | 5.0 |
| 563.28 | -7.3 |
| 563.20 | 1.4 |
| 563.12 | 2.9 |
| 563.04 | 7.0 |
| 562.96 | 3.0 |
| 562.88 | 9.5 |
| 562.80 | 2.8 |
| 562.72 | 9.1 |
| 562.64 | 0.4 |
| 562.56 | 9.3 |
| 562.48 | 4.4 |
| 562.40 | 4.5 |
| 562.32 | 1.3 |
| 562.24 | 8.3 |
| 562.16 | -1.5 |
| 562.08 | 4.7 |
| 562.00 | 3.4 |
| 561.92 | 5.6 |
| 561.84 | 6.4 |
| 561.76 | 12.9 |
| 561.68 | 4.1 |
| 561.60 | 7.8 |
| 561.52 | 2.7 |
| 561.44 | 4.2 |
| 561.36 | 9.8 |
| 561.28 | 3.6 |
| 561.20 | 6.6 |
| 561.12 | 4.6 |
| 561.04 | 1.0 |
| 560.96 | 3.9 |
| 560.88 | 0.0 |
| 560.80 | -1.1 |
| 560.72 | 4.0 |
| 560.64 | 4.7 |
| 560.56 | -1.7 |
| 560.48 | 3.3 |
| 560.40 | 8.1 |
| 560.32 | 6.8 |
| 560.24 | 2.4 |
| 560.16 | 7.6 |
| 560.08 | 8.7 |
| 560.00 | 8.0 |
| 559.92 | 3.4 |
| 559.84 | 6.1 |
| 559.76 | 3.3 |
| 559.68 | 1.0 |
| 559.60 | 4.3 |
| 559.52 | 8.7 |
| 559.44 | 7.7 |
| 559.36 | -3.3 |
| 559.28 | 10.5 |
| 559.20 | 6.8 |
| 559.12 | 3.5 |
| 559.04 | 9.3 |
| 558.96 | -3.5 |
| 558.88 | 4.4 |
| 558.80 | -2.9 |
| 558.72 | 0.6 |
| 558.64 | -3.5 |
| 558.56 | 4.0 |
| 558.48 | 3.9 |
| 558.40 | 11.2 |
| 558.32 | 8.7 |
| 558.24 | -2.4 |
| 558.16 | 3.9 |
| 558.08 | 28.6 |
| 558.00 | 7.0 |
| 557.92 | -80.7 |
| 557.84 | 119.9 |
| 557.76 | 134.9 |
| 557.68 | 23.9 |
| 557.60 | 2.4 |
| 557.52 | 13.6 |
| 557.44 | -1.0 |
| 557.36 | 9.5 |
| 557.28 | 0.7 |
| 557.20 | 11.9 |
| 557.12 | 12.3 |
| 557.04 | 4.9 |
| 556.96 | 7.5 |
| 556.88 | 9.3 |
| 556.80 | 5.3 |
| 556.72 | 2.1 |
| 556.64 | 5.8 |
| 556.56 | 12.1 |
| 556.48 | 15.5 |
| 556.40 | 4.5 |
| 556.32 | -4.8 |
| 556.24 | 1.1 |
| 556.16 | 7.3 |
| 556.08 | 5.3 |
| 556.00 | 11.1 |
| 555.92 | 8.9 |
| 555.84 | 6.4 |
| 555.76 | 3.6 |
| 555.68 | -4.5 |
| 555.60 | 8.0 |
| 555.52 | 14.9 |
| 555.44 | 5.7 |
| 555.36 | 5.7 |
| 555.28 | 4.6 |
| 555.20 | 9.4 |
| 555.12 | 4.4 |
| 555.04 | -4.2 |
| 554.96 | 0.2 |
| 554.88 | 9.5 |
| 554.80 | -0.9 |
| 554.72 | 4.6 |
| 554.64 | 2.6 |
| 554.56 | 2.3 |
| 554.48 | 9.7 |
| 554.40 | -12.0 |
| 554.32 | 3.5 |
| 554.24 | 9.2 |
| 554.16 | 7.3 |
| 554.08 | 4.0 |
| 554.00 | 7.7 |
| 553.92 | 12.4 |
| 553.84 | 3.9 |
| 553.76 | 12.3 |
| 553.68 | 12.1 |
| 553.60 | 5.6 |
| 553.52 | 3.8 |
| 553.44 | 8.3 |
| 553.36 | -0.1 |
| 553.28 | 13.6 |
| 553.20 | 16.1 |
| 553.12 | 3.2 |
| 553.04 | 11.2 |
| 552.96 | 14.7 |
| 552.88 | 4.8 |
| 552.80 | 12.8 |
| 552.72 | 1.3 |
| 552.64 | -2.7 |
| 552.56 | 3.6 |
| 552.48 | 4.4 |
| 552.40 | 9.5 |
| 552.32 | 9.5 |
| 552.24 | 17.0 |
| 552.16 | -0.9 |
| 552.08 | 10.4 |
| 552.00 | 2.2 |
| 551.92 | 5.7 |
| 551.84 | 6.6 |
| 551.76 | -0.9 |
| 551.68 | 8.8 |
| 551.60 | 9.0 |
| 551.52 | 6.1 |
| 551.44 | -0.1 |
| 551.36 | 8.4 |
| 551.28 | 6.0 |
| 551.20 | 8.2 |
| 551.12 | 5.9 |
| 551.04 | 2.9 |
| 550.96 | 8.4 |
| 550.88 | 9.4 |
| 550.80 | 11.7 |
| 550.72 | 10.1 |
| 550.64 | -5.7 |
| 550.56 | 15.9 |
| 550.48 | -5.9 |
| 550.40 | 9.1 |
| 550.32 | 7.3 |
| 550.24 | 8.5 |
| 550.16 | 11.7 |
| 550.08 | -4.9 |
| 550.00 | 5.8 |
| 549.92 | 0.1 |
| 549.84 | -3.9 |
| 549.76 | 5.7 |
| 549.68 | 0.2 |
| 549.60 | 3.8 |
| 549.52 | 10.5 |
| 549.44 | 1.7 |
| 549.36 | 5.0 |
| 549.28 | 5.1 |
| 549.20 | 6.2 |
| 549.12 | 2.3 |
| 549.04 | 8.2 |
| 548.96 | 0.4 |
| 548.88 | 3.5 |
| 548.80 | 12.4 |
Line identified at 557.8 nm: Hbeta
